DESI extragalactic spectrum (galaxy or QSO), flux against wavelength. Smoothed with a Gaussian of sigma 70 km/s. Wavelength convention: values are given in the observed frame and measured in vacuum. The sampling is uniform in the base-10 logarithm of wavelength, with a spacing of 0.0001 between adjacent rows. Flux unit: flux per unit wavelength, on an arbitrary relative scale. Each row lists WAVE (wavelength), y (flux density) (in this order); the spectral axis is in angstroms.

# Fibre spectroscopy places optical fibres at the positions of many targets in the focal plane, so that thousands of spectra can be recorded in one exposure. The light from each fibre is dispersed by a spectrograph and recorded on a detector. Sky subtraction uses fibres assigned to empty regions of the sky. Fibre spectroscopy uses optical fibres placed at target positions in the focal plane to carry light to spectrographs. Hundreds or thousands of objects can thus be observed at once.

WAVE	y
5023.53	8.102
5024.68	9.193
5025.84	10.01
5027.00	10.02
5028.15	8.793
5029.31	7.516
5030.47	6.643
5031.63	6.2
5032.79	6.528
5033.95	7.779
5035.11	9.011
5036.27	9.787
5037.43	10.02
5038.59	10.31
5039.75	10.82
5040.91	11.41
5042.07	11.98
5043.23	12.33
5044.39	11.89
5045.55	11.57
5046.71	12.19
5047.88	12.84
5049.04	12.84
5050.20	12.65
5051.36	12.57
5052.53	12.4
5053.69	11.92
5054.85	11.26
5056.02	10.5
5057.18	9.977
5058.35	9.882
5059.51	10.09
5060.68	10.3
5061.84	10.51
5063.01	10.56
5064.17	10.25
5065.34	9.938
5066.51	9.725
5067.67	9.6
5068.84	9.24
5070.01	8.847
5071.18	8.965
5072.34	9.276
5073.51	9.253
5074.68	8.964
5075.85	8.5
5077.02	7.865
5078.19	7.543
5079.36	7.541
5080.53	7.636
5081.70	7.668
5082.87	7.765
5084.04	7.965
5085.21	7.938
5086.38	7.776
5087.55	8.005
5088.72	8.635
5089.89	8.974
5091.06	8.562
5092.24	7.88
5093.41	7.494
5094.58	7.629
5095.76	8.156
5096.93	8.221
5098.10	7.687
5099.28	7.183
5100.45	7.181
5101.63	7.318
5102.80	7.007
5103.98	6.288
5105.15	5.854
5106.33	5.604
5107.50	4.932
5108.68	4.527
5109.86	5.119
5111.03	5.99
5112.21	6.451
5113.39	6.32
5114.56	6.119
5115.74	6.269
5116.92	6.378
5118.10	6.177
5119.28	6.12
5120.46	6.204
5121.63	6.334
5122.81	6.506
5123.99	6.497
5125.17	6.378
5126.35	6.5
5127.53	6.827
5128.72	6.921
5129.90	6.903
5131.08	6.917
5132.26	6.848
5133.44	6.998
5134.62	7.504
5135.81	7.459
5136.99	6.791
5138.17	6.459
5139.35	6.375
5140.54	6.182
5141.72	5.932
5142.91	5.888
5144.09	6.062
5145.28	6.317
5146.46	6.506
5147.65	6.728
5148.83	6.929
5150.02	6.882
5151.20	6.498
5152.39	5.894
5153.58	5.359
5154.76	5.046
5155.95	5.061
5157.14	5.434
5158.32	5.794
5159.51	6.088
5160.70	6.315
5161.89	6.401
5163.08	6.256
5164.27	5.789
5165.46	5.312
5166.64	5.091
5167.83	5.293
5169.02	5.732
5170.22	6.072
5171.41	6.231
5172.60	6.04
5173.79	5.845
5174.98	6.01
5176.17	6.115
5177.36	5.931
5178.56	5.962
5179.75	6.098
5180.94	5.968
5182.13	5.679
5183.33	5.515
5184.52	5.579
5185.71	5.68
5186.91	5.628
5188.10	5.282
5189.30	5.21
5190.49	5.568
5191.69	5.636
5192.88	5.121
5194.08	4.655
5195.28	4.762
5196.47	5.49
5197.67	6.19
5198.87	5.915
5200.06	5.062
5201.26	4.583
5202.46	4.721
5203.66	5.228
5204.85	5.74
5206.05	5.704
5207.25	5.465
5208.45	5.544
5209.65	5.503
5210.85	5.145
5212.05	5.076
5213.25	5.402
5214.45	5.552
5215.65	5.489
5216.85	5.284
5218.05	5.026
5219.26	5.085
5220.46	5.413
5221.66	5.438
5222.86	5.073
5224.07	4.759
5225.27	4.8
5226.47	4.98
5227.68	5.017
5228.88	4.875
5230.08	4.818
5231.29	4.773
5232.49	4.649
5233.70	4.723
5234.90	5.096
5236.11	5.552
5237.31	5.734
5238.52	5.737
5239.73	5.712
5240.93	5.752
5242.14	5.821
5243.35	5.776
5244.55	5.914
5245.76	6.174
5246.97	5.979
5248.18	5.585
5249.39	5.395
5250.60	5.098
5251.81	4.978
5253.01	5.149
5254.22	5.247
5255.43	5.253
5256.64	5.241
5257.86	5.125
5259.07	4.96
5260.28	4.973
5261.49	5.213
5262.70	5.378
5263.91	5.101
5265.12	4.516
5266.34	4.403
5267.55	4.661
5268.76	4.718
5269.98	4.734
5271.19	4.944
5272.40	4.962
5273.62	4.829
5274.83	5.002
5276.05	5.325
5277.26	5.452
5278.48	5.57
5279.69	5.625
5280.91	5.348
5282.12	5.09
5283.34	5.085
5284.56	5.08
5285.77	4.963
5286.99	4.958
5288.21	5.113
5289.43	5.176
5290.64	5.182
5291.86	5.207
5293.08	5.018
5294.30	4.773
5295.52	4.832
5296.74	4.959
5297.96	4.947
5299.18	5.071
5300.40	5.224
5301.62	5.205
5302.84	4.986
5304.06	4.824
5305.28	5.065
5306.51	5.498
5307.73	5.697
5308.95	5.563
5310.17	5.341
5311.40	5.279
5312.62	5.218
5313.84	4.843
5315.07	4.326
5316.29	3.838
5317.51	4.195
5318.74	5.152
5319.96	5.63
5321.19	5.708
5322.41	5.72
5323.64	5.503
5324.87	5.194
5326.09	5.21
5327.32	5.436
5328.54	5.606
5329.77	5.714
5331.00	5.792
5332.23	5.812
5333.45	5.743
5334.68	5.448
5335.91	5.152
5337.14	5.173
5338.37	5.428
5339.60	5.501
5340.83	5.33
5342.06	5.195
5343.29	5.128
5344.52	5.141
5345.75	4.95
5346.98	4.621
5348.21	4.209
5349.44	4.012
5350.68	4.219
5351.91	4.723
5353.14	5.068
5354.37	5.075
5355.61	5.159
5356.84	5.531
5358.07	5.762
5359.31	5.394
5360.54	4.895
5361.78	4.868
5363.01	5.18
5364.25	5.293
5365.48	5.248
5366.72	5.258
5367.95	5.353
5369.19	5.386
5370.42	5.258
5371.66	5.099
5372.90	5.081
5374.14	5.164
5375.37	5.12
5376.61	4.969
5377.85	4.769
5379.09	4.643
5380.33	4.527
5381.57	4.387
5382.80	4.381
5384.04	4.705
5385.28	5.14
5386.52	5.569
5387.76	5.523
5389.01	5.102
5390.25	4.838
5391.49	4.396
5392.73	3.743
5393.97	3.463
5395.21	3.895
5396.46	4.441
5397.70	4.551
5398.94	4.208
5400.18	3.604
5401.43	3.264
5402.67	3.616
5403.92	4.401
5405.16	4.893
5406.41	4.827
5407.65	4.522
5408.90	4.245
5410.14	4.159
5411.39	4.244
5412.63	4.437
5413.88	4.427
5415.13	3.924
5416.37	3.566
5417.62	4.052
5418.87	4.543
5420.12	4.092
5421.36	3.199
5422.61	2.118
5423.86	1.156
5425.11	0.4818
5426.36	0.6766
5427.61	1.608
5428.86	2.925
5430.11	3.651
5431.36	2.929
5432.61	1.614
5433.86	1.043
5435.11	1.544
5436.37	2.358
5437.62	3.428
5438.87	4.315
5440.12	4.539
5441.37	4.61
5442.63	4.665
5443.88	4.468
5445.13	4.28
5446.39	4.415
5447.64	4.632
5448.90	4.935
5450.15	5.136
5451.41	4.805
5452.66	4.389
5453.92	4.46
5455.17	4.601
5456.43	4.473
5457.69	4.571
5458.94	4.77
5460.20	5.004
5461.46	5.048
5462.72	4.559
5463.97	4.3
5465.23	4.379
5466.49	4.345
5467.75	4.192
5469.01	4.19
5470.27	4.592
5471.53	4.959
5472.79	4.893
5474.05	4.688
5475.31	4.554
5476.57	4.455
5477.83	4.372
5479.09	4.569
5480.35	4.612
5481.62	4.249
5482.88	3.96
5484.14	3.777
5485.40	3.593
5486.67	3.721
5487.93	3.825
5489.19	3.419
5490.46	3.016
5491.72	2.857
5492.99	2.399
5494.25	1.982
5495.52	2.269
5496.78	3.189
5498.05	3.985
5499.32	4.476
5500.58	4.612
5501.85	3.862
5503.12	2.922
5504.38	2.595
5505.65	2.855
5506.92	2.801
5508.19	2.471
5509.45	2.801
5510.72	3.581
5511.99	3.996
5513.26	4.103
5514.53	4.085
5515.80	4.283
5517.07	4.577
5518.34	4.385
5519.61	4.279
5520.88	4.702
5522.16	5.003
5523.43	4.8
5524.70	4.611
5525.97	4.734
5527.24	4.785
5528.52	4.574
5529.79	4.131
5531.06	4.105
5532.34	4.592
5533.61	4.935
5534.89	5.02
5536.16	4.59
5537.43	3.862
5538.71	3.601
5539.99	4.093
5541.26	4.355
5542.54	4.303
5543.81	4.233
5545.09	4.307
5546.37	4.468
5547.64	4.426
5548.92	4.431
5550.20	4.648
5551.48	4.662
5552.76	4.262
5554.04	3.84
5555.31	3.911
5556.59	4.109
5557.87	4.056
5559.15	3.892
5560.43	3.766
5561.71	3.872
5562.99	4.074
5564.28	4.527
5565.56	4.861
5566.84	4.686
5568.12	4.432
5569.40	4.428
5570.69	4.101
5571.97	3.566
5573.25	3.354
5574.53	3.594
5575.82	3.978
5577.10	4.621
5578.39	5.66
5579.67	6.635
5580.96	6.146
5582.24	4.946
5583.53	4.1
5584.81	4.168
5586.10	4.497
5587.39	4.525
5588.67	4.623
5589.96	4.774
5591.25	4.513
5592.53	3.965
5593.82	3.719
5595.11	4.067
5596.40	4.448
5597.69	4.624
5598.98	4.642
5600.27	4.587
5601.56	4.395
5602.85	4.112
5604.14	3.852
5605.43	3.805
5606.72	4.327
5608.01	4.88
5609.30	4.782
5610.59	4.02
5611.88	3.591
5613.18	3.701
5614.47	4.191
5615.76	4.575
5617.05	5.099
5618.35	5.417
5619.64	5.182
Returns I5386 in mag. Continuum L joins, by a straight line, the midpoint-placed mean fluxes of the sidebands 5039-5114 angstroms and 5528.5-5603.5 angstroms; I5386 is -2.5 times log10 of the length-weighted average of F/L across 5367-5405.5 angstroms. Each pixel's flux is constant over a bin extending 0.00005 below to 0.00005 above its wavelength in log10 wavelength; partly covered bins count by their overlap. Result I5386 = 0.293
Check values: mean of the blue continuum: 8.96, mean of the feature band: 4.63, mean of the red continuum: 4.38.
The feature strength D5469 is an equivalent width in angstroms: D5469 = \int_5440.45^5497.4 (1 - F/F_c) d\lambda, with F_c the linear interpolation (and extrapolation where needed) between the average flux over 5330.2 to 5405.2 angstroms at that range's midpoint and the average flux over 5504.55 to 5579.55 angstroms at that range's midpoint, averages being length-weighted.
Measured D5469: 3.7 angstroms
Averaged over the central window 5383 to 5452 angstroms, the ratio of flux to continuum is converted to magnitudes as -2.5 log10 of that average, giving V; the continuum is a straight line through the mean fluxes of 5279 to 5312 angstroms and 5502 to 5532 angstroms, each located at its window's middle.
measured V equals 0.18 mag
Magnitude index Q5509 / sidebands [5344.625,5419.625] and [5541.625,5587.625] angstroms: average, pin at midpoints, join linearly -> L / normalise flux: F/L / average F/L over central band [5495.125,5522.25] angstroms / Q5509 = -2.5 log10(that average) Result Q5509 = 0.20 mag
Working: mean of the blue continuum 4.67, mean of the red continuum 4.39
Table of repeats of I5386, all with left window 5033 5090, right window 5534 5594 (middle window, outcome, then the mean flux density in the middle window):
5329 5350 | 0.30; 5.2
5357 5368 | 0.24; 5.26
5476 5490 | 0.29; 4.04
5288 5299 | 0.41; 5.02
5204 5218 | 0.45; 5.43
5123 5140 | 0.32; 6.8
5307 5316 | 0.36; 5.14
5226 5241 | 0.47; 5.17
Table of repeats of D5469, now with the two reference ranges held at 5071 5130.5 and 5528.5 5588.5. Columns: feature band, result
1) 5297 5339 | 4.2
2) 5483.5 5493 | 2.8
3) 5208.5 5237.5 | 5.8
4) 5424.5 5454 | 9.8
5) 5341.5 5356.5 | 2.3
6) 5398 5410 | 2.6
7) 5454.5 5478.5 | 1.8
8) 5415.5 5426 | 4.7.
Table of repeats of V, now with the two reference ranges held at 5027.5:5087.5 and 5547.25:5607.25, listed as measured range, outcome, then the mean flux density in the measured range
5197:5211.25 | 0.45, 5.4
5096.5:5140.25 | 0.36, 6.51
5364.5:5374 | 0.23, 5.24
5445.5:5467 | 0.21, 4.63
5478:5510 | 0.46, 3.41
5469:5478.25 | 0.18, 4.62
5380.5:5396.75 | 0.35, 4.58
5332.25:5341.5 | 0.25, 5.42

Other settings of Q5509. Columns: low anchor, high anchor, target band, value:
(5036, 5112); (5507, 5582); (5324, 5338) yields 0.18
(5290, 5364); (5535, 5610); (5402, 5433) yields 0.39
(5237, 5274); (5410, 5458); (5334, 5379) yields -0.18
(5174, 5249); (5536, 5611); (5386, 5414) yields 0.12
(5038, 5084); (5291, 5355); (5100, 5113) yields 0.48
